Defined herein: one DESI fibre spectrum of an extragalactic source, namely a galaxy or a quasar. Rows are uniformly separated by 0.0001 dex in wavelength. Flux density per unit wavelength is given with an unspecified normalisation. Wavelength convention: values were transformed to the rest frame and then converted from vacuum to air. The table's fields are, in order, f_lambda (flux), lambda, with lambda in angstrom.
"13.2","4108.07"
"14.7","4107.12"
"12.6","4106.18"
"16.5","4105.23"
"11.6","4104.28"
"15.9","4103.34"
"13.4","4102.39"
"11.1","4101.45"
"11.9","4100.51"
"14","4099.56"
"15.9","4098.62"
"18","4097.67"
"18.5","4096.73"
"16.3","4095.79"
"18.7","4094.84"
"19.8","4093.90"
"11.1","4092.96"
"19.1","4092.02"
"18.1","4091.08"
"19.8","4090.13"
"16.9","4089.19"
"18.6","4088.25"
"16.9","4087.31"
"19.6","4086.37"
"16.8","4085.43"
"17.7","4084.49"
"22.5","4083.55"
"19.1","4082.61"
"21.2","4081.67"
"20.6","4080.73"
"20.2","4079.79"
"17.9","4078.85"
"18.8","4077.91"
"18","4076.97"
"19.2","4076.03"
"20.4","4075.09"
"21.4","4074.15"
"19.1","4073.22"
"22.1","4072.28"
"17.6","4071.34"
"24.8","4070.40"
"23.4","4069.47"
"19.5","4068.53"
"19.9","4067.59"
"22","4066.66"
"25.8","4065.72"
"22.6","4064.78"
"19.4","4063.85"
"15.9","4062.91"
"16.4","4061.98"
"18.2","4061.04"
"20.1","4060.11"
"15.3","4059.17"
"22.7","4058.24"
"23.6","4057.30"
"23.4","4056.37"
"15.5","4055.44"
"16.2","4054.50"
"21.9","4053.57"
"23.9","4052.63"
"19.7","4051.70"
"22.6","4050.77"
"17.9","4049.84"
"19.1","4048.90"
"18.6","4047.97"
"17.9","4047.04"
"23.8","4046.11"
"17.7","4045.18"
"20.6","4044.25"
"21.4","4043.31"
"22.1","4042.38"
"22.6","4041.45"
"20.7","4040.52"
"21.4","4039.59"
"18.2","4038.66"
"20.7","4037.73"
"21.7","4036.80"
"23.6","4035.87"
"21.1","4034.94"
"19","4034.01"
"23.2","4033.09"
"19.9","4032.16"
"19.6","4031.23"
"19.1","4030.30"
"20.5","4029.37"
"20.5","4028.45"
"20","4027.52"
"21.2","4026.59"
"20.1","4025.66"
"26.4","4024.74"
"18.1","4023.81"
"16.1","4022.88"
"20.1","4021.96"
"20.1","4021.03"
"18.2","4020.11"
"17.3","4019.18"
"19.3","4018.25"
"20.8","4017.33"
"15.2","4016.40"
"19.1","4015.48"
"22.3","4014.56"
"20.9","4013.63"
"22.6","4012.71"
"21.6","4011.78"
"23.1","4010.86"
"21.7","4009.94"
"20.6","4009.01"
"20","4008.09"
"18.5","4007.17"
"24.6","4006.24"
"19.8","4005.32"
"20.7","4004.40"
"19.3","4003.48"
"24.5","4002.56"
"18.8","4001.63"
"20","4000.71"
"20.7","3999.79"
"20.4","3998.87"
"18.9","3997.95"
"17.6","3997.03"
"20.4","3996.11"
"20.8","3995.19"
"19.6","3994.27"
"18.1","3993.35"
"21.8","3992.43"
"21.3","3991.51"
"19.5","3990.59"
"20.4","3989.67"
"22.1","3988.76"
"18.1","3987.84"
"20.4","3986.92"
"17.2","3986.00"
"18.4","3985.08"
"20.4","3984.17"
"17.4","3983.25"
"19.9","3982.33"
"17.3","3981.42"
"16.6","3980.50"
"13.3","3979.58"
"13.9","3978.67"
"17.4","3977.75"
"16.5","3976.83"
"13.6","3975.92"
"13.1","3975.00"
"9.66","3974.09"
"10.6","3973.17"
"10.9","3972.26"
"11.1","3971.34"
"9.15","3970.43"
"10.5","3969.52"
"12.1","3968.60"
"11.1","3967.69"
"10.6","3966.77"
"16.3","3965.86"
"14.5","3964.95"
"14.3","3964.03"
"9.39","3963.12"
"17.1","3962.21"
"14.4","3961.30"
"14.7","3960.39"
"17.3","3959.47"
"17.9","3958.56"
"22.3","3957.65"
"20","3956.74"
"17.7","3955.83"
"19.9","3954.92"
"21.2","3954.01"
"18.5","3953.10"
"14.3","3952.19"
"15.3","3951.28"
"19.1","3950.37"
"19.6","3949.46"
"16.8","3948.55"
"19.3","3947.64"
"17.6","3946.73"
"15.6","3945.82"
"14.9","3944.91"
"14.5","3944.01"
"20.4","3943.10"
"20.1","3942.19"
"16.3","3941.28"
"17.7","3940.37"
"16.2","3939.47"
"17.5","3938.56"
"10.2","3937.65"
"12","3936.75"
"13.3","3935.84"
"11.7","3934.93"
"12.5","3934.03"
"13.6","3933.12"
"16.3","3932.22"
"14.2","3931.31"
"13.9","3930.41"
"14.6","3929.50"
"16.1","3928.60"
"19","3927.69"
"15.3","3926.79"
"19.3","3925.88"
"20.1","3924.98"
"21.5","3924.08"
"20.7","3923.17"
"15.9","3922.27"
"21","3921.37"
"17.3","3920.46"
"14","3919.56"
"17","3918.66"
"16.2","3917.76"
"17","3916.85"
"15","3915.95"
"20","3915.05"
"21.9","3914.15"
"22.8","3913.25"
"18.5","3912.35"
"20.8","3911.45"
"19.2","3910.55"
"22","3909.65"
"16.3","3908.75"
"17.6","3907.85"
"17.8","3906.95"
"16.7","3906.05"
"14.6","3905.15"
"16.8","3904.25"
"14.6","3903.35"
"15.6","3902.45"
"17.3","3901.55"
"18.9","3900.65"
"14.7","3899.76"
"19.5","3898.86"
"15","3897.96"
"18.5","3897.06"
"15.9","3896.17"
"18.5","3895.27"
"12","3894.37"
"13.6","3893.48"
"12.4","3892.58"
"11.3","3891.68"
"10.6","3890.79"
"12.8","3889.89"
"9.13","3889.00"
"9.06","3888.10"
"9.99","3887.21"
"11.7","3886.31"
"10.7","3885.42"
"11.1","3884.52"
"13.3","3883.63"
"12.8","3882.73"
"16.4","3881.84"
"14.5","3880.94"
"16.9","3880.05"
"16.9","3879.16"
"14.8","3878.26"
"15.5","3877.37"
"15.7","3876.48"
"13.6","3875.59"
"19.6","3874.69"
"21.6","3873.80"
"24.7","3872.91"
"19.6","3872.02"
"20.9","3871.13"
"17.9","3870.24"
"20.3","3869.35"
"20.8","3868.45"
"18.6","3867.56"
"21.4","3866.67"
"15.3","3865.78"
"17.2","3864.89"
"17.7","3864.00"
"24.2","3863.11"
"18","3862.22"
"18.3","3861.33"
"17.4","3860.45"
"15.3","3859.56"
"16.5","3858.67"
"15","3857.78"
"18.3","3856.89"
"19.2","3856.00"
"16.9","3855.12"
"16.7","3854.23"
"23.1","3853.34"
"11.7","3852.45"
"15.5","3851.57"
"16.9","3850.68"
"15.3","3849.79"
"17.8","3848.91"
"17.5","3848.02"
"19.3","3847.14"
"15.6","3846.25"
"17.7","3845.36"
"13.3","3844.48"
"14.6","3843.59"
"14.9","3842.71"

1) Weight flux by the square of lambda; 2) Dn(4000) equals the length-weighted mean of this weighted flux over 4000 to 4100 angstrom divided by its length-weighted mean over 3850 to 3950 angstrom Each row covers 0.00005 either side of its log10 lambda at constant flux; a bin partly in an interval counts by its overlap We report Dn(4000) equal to 1.3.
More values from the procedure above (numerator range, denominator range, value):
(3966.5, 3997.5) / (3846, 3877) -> 0.95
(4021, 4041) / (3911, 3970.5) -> 1.30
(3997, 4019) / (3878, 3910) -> 1.47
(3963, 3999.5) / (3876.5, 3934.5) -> 1.06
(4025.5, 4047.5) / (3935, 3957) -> 1.28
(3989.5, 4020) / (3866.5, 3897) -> 1.40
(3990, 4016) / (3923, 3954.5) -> 1.29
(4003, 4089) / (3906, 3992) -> 1.28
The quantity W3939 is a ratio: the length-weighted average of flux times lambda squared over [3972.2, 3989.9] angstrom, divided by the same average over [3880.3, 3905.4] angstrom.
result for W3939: 1.23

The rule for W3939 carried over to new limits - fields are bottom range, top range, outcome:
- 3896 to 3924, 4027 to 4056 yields 1.22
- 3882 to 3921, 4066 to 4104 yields 1.29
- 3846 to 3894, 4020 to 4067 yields 1.37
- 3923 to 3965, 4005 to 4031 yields 1.27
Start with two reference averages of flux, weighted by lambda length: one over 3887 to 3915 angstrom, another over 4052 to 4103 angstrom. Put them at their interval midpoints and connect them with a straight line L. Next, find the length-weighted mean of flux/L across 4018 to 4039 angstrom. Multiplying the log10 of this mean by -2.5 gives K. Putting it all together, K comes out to -0.118 mag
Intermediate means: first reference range 16.1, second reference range 18.9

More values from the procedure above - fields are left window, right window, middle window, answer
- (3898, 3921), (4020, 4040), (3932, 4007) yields 0.14 mag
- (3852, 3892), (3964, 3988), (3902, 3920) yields -0.14 mag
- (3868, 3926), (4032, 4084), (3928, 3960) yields 0.08 mag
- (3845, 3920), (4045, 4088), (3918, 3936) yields 0.07 mag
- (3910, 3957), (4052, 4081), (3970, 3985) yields 0.24 mag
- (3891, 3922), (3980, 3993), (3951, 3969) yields 0.16 mag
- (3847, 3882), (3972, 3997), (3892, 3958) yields 0.04 mag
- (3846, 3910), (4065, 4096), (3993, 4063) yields -0.08 mag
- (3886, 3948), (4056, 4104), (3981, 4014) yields -0.16 mag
